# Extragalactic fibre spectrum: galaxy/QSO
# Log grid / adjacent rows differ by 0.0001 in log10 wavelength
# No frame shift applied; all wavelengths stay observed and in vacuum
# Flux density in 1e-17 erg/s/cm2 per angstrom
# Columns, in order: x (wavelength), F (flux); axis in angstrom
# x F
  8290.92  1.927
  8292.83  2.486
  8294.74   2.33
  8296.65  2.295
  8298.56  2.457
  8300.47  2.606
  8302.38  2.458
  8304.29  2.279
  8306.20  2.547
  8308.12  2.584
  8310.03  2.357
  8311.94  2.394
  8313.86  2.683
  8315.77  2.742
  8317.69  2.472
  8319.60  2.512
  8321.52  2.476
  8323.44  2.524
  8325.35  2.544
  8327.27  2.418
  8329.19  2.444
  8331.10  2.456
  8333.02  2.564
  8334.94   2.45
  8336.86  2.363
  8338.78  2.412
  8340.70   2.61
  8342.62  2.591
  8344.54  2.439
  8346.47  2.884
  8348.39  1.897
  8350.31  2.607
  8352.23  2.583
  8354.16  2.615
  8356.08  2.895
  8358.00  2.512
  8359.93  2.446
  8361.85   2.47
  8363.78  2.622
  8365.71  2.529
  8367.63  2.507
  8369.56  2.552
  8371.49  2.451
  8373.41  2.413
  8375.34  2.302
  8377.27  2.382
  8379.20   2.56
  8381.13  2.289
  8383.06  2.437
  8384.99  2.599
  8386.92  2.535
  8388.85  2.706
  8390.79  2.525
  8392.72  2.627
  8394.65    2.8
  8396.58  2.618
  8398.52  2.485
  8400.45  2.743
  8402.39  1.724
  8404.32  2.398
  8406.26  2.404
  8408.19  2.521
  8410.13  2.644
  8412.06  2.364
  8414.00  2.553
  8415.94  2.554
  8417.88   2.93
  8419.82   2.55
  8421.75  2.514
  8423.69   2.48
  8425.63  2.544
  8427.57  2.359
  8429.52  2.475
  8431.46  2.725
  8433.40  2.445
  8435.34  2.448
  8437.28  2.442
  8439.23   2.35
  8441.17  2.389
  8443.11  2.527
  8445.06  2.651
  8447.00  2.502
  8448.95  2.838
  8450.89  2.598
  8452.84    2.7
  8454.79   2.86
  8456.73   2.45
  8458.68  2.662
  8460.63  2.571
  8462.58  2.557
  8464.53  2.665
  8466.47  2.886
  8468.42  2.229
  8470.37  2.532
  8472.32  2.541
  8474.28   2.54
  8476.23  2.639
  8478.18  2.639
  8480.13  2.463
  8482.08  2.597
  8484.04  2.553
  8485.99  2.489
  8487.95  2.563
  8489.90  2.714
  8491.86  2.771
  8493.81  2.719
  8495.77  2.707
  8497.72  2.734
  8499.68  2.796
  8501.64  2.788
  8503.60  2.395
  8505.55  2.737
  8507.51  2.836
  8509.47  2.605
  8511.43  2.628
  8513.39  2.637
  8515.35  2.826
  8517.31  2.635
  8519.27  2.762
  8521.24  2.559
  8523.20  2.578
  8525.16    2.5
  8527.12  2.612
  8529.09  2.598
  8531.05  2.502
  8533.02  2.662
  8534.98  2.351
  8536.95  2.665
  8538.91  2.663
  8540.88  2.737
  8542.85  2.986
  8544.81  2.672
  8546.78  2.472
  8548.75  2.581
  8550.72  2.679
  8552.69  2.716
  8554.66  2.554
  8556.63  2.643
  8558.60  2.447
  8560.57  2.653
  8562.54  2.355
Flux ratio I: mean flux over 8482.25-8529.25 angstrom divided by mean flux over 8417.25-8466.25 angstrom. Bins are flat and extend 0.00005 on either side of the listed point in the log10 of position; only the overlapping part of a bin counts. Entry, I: 1.03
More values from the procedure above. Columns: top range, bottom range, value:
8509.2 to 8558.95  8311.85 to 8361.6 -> 1.04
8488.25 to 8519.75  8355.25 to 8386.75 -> 1.08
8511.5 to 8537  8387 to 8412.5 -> 1.04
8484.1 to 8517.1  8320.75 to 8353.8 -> 1.08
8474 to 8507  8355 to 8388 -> 1.06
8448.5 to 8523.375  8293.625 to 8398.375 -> 1.05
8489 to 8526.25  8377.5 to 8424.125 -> 1.06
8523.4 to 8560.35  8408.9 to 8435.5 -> 1.03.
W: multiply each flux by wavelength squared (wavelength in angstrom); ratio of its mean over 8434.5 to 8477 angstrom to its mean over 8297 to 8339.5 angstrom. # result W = 1.07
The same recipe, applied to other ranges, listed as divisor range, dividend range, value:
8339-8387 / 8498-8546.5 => 1.10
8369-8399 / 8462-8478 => 1.04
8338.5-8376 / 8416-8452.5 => 1.03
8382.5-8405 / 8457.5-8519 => 1.07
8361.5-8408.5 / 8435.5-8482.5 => 1.05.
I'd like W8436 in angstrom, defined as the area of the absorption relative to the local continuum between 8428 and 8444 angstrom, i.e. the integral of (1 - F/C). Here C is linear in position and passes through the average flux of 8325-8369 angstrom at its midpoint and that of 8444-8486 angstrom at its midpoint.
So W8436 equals 0.7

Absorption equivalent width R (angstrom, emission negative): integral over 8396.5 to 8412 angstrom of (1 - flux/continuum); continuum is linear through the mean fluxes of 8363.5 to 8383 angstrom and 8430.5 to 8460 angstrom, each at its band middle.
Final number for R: 0.5 angstrom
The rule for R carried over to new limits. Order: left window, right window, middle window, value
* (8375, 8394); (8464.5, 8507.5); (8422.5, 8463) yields 0.4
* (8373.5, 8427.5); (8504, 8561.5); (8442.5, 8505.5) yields -1.1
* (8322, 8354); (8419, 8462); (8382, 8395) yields -0.4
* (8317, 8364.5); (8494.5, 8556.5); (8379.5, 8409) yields 0.7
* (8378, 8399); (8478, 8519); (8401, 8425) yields 1.0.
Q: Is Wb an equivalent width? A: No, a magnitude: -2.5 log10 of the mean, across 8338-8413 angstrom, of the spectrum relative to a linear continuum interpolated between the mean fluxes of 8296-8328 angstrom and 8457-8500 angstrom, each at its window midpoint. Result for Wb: 0.01 mag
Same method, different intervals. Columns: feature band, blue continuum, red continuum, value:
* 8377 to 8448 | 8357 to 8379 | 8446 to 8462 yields 0.023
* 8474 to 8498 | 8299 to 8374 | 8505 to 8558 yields -0.006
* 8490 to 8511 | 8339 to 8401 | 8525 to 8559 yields -0.044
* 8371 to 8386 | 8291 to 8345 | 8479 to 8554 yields 0.042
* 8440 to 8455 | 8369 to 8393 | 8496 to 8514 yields -0.010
